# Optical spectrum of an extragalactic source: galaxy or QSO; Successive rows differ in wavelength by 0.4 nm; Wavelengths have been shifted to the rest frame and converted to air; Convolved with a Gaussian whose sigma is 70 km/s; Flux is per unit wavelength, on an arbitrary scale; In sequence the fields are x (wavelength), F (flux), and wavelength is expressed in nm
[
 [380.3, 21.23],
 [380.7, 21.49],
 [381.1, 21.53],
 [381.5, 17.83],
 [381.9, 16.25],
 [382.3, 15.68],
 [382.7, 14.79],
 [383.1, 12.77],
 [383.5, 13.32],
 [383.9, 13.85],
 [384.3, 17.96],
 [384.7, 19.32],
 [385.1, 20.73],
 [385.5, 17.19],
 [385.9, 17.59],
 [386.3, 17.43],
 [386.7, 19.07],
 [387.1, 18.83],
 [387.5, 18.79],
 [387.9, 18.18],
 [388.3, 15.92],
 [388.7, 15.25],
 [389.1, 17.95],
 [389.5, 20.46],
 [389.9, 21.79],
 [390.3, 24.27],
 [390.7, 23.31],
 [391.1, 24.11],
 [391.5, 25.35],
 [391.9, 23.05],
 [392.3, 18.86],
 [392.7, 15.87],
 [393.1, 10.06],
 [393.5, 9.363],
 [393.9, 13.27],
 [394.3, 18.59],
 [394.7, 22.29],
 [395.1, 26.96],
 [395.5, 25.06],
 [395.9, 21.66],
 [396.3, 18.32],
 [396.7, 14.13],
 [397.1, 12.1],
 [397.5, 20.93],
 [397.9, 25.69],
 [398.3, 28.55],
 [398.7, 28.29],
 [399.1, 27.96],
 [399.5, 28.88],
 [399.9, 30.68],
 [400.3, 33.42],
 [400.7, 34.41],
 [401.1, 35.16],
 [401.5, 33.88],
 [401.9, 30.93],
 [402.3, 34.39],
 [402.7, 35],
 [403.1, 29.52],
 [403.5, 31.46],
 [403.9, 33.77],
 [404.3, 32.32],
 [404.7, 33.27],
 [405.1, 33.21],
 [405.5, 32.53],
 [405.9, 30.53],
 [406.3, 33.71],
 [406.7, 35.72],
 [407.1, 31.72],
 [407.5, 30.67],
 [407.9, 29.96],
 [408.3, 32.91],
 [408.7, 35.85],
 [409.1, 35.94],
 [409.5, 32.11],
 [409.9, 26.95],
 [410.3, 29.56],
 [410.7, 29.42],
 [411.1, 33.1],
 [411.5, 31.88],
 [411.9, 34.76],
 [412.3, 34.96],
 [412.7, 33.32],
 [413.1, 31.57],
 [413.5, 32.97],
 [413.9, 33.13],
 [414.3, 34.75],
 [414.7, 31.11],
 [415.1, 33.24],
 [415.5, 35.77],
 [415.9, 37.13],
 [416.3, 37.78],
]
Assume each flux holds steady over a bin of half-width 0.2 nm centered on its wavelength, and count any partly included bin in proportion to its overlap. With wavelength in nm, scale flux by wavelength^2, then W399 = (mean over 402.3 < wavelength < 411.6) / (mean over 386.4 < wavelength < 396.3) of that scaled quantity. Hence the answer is 1.79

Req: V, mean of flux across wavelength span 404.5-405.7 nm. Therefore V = 33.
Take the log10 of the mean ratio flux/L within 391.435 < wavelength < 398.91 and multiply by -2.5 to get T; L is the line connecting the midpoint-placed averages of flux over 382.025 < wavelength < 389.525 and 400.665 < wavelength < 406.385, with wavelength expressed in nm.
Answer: 0.27 mag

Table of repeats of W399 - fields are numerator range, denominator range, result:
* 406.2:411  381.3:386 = 2.21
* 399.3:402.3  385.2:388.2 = 1.93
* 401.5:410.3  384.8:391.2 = 1.83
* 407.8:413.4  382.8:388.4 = 2.13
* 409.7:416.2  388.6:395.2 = 1.88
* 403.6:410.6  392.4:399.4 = 1.70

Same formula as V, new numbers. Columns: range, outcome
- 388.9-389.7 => 19.2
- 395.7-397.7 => 17.4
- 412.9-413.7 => 32.3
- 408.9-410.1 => 31.7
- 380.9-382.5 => 17.8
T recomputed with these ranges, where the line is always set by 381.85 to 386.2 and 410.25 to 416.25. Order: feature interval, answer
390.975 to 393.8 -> 0.18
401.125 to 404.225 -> -0.21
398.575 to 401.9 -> -0.22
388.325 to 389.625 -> 0.10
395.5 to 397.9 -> 0.25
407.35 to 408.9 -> -0.07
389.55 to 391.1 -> -0.15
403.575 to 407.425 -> -0.14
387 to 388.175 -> 0.00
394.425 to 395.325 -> -0.07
